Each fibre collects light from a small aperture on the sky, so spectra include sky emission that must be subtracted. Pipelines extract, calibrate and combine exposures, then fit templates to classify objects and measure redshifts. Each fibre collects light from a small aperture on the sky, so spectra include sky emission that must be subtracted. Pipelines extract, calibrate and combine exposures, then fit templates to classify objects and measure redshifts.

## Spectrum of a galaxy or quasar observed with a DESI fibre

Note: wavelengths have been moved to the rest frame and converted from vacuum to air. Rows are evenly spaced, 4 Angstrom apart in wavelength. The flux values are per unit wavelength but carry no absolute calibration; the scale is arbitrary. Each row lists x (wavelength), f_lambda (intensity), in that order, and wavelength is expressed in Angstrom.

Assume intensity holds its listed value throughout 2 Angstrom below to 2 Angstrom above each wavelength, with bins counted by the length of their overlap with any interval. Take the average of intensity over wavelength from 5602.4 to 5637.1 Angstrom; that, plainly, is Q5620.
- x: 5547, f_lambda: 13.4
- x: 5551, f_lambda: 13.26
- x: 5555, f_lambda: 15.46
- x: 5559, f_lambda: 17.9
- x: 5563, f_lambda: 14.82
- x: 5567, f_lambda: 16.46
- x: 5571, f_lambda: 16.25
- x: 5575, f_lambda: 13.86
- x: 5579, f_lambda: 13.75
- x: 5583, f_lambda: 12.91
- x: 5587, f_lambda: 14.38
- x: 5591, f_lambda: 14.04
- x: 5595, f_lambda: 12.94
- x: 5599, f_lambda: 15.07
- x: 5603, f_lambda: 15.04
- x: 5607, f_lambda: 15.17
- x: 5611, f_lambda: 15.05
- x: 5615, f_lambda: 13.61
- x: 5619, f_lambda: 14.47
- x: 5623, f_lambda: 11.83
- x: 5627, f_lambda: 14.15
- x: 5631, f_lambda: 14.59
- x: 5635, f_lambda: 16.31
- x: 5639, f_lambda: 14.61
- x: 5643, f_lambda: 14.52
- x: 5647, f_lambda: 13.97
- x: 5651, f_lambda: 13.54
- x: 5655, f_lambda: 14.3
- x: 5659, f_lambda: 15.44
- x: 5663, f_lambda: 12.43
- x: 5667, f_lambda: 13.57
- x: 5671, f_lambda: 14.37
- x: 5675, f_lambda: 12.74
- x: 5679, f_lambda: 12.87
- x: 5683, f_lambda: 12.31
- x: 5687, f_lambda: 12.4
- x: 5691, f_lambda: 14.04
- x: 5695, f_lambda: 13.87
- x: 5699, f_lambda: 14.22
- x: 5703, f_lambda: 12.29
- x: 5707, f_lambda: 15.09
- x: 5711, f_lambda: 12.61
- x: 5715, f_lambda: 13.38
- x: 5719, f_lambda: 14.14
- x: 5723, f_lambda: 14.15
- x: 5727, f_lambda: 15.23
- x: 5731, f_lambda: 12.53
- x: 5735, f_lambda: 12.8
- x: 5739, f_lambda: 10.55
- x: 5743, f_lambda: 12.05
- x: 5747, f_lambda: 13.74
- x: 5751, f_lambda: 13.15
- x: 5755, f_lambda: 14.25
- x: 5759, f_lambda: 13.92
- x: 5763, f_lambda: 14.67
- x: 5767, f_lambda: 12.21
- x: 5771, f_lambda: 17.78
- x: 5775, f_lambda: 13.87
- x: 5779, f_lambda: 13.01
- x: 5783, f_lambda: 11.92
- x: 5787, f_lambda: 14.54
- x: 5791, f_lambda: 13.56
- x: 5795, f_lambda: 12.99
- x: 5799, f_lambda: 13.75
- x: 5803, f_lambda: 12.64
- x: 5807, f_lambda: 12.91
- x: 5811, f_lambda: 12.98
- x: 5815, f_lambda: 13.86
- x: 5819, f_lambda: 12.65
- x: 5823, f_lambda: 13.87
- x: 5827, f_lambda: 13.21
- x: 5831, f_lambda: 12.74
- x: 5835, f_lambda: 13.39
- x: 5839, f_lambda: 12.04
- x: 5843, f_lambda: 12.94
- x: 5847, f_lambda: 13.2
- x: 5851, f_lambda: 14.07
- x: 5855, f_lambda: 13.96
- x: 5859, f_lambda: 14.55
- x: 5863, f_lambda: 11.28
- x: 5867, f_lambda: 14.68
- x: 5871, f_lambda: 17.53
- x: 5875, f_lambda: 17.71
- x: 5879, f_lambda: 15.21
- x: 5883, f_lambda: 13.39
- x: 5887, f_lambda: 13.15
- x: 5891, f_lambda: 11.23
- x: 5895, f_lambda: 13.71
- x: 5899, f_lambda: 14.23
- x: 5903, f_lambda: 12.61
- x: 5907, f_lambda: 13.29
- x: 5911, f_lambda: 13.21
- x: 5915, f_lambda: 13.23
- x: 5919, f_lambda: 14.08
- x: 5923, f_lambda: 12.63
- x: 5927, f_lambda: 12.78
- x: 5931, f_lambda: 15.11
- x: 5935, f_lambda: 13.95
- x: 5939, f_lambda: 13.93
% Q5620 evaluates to 14.4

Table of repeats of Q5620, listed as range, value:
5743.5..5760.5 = 13.6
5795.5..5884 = 13.7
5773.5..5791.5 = 13.4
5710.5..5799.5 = 13.5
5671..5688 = 12.8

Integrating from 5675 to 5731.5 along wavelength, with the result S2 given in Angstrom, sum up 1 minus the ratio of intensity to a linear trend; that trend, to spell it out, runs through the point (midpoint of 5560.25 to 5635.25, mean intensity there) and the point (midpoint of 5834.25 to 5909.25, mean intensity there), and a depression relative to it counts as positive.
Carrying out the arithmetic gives 2.7 Angstrom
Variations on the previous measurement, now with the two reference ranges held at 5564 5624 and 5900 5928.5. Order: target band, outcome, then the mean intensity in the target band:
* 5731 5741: 1.44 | 11.8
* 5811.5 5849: 1.07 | 13.1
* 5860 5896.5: -2.54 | 14.2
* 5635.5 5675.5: 0.16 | 14.1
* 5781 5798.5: 0.43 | 13.3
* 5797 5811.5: 0.53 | 13.1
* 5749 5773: -1.03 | 14.3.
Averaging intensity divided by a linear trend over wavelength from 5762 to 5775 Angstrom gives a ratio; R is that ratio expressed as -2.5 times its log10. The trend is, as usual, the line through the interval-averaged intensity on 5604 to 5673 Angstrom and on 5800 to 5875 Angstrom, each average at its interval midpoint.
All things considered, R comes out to -0.07 mag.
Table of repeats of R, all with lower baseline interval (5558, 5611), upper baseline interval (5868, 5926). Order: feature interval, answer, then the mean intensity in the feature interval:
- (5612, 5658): 0.03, 14.2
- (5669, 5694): 0.11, 13.2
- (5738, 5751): 0.16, 12.4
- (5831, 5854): 0.08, 13.1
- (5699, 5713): 0.08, 13.5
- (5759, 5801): 0.03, 13.8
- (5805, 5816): 0.08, 13.2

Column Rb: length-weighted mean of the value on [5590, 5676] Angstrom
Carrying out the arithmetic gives 14.2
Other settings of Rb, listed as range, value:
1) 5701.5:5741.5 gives 13.3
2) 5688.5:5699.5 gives 13.9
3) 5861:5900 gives 14.2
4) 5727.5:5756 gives 12.8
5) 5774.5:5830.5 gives 13.2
